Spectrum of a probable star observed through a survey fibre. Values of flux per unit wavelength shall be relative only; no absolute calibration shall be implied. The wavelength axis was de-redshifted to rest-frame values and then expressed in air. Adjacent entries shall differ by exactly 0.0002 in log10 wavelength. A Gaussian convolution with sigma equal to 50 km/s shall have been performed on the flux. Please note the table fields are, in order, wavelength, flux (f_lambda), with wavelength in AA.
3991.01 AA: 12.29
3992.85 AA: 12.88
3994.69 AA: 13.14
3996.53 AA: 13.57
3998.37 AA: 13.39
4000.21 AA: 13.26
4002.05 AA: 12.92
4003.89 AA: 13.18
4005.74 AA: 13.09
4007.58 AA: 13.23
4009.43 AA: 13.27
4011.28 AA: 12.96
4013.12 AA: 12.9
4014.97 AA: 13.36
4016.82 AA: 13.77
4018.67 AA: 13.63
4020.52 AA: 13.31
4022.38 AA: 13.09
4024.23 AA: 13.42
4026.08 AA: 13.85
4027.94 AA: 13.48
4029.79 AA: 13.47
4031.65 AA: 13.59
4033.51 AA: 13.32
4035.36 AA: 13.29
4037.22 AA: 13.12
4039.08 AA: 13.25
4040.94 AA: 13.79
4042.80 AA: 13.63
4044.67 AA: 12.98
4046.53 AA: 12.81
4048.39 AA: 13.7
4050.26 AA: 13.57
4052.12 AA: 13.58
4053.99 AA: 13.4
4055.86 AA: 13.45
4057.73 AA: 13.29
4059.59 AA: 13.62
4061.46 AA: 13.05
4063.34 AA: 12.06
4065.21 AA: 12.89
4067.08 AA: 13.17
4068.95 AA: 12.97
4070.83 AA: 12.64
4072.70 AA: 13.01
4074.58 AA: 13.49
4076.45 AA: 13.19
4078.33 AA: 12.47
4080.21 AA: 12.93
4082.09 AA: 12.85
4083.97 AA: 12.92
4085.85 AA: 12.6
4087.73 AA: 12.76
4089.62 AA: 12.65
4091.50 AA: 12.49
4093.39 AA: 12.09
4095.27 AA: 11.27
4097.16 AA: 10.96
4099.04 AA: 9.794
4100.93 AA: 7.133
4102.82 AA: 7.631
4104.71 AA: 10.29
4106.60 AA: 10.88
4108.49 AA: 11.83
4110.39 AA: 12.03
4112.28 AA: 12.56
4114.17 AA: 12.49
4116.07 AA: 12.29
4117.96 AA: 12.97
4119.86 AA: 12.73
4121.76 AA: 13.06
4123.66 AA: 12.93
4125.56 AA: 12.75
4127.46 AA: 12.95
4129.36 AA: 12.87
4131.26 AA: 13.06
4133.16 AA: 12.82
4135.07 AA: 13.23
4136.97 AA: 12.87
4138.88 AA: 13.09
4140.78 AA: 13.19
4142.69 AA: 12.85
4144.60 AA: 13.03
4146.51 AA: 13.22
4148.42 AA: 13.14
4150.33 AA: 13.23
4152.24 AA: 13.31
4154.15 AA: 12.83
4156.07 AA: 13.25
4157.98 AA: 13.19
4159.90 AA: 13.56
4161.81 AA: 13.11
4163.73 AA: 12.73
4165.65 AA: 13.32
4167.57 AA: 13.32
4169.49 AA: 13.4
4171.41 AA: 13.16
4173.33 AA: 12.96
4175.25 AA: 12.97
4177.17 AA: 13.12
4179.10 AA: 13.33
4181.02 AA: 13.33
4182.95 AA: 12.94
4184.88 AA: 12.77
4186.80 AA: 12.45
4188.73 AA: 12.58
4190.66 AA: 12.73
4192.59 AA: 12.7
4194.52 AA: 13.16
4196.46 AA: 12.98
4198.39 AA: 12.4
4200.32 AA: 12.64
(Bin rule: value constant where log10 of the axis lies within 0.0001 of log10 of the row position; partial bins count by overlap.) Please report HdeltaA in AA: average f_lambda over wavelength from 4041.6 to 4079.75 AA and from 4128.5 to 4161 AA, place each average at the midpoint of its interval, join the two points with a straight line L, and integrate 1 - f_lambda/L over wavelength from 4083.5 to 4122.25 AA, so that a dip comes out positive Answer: 4.6 AA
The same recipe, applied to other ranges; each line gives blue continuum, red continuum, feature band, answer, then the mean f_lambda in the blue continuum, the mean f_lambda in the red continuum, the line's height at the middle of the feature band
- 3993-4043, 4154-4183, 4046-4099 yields 1.90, 13.3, 13.2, 13.3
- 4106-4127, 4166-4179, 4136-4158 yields -0.43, 12.4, 13.2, 12.8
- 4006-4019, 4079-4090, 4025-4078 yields -1.04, 13.3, 12.8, 13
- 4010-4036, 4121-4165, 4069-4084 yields 0.34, 13.4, 13.1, 13.2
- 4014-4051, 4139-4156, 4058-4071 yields 0.37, 13.4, 13.1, 13.3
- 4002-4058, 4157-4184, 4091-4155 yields 5.11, 13.4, 13.2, 13.2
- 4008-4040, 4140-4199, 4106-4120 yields 1.00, 13.4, 13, 13.2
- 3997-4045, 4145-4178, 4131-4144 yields 0.18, 13.3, 13.2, 13.2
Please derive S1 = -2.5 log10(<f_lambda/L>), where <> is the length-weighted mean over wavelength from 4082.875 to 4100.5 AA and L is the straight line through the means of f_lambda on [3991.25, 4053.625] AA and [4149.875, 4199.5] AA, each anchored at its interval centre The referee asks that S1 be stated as 0.119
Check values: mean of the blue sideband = 13.3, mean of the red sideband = 13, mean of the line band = 11.8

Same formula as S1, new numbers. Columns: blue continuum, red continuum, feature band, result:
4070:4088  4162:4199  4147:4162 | -0.02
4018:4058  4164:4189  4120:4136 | 0.02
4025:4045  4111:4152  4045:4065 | 0.01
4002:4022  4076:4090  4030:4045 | -0.03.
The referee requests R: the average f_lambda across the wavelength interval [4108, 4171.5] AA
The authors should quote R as 13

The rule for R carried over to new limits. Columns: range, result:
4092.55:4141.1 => 11.9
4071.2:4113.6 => 11.7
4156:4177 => 13.2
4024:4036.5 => 13.5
